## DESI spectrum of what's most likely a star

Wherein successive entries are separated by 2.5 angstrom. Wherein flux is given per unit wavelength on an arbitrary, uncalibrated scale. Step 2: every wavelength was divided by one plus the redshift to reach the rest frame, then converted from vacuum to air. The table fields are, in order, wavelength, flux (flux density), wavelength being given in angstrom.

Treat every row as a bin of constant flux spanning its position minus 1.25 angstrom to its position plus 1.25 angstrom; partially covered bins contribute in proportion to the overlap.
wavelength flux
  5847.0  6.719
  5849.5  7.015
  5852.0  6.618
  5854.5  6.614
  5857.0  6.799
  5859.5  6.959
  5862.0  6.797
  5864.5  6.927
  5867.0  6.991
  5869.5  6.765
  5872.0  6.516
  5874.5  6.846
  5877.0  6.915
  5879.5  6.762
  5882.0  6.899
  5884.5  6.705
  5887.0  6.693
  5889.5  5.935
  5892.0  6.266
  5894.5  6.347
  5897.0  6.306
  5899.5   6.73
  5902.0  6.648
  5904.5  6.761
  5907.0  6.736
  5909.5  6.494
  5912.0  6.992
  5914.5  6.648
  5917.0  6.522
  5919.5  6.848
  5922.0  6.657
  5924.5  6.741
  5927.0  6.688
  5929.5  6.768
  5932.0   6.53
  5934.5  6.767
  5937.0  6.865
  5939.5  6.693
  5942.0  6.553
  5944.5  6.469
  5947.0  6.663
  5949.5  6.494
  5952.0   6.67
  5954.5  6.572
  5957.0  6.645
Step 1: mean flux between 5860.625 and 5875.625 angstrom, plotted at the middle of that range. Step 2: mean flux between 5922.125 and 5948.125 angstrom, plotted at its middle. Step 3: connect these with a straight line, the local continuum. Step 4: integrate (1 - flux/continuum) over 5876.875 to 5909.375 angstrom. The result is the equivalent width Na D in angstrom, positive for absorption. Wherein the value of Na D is 0.9 angstrom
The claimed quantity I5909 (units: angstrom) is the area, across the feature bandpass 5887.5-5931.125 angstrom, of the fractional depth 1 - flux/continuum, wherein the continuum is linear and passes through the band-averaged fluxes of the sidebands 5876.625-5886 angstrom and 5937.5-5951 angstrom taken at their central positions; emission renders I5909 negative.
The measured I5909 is 0.8 angstrom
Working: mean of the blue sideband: 6.81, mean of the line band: 6.59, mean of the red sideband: 6.59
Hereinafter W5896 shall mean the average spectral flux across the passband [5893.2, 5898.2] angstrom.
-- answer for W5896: 6.33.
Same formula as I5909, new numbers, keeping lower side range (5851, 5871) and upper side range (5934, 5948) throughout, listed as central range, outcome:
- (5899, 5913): 0.01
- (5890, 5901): 0.59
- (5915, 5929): 0.01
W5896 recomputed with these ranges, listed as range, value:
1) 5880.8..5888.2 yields 6.77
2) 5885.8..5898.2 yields 6.31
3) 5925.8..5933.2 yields 6.66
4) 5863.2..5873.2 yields 6.8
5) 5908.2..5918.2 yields 6.67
